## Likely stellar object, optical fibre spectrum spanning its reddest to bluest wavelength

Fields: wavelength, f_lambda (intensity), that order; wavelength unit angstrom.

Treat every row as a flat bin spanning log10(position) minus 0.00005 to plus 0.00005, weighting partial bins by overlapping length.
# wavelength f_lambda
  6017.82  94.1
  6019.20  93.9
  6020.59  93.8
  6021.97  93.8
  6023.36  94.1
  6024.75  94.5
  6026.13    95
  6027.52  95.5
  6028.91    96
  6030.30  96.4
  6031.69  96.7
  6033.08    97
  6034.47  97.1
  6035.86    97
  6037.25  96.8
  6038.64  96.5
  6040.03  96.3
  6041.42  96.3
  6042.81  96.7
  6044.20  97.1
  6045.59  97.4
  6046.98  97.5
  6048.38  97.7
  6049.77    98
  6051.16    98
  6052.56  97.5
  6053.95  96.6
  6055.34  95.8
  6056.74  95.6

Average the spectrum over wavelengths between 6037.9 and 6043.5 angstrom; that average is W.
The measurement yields 96.5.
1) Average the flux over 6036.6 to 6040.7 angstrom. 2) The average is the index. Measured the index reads 96.6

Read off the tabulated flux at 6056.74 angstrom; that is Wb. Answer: 95.6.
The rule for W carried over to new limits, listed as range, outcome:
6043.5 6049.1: 97.4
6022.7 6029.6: 95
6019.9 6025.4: 94.1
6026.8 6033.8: 96.2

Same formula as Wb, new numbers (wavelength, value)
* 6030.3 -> 96.4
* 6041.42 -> 96.3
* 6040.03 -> 96.3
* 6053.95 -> 96.6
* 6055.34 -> 95.8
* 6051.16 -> 98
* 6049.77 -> 98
